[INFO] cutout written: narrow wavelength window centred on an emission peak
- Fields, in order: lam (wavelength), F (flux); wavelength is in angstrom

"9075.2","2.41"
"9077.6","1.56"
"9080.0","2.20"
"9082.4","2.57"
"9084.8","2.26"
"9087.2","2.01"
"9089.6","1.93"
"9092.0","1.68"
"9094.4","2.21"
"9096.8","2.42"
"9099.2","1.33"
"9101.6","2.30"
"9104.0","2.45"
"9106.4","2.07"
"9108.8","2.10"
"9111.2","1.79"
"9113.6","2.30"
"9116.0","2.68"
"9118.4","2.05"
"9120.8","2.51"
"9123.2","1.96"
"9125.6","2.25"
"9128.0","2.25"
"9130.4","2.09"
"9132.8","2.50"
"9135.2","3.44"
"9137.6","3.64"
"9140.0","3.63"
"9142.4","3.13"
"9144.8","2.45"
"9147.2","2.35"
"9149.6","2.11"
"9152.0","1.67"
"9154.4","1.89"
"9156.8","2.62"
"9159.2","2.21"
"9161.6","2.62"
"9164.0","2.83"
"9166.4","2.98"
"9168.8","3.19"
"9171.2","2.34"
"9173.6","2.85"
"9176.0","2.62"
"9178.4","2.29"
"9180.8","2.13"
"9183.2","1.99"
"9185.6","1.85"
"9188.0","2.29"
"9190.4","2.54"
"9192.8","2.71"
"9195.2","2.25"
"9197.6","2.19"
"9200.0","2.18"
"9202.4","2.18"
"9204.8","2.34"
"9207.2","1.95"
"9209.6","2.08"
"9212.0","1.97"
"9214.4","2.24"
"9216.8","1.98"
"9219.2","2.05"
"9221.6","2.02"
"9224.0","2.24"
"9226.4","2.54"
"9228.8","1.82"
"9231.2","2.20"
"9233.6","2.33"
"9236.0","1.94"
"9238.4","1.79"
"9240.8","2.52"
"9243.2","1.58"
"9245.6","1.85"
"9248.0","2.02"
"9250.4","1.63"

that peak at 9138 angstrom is H-alpha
